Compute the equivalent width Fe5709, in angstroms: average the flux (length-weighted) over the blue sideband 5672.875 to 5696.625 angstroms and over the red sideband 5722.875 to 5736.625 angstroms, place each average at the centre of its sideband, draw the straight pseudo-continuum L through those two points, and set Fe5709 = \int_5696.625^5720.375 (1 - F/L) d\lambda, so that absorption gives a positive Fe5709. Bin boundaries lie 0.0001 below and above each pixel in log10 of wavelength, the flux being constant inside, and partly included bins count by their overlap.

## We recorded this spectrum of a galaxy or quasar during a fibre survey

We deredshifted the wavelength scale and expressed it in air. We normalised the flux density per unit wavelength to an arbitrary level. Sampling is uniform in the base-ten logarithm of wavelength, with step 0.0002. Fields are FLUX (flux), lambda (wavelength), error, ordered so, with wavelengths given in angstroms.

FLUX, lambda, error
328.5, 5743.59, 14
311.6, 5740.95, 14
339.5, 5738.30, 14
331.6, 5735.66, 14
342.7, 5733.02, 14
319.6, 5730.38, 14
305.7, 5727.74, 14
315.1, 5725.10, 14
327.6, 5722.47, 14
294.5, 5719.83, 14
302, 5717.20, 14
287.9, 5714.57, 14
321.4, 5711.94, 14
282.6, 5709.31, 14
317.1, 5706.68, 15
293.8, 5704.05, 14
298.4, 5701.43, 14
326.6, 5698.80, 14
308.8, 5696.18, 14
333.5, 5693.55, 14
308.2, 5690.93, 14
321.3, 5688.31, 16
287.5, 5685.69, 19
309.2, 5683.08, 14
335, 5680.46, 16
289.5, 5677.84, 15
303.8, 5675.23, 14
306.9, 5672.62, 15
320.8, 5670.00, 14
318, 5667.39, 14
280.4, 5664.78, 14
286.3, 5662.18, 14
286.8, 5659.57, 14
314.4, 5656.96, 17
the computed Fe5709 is 1.0 angstroms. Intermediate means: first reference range 311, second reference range 323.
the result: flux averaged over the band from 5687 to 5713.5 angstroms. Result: 311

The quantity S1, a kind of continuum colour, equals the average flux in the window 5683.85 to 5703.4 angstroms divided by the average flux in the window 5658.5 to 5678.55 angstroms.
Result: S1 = 1.0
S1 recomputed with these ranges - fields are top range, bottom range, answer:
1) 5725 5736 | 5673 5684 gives 1.04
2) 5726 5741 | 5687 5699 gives 1.02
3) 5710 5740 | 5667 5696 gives 1.01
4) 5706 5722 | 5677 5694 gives 0.97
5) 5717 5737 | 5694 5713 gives 1.03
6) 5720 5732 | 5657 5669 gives 1.07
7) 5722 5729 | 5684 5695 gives 1.01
